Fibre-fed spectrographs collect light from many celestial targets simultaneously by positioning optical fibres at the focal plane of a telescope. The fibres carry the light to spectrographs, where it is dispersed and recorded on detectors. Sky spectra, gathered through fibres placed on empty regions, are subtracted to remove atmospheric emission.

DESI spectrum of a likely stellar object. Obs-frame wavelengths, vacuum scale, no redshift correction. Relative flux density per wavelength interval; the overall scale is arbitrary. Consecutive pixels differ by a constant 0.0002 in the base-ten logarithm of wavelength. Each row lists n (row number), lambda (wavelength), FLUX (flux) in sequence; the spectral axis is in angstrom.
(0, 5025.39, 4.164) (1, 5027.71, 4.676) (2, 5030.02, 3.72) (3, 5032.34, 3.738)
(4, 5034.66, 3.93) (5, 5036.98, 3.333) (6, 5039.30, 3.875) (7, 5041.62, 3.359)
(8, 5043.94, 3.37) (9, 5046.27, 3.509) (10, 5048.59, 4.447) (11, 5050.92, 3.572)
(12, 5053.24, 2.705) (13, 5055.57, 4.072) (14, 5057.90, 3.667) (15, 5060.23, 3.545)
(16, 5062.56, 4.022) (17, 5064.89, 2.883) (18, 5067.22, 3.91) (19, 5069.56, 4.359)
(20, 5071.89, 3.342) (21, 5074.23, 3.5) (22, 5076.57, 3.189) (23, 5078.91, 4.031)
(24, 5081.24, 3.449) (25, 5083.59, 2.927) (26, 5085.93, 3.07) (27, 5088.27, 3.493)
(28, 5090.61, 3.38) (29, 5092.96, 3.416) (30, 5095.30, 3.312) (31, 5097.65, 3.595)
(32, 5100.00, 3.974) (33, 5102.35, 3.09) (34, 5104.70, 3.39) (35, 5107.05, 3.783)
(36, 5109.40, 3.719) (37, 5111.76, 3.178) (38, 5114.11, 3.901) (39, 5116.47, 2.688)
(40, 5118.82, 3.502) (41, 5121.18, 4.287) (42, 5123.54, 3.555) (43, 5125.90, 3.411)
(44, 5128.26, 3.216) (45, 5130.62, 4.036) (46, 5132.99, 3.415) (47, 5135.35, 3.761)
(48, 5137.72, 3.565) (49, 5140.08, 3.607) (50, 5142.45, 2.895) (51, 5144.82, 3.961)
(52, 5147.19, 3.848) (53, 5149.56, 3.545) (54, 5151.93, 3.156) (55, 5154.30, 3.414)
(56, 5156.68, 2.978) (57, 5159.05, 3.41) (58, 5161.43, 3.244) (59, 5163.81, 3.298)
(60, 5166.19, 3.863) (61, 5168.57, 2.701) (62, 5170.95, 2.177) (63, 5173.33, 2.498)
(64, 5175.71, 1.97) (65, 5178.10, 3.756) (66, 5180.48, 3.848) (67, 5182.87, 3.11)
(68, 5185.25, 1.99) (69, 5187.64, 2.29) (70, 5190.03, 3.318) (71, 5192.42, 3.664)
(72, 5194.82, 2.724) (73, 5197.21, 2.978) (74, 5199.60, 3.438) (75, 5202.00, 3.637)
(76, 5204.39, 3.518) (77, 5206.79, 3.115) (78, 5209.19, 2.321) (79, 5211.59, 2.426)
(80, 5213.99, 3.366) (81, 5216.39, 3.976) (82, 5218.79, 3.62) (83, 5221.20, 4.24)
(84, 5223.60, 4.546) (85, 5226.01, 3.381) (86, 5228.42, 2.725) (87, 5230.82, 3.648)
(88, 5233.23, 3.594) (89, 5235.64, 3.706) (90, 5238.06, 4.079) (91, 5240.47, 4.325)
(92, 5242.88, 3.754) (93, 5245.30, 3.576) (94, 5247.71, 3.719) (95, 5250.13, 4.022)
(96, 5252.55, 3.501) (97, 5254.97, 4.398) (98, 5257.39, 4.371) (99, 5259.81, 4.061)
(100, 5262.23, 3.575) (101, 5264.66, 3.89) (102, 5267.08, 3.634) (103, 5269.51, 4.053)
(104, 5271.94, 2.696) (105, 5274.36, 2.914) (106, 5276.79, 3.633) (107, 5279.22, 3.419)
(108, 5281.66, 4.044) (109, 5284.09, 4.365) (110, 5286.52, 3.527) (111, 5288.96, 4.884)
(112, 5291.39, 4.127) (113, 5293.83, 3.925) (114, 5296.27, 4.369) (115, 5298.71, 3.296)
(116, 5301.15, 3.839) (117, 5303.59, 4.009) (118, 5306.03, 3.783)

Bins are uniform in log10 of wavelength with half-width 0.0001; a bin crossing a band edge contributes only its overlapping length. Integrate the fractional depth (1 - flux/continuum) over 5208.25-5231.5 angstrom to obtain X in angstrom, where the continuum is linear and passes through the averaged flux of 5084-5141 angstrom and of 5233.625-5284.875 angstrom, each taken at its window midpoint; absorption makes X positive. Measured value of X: 1.76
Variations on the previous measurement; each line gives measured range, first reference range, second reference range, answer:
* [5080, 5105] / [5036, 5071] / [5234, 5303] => 2.1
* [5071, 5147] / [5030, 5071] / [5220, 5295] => 4.4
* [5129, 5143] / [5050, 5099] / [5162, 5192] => -1.8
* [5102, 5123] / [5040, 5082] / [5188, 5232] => 0.0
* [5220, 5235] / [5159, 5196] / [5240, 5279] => -1.1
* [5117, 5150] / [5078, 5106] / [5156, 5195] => -4.0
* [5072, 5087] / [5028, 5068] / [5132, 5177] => 0.7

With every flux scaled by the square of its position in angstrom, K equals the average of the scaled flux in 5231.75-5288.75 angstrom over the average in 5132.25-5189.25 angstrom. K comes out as 1.24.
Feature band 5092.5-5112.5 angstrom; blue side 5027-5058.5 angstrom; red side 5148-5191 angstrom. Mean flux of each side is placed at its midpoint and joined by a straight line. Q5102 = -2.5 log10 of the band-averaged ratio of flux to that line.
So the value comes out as -0.04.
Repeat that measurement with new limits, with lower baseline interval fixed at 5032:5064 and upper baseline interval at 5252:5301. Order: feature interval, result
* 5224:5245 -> 0.04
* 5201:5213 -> 0.25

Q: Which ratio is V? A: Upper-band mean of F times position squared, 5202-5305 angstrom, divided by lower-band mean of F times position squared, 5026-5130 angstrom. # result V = 1.11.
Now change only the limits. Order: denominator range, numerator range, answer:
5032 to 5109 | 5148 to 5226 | 0.94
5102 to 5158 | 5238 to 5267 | 1.17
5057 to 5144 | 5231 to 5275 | 1.14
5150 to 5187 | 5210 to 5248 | 1.24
